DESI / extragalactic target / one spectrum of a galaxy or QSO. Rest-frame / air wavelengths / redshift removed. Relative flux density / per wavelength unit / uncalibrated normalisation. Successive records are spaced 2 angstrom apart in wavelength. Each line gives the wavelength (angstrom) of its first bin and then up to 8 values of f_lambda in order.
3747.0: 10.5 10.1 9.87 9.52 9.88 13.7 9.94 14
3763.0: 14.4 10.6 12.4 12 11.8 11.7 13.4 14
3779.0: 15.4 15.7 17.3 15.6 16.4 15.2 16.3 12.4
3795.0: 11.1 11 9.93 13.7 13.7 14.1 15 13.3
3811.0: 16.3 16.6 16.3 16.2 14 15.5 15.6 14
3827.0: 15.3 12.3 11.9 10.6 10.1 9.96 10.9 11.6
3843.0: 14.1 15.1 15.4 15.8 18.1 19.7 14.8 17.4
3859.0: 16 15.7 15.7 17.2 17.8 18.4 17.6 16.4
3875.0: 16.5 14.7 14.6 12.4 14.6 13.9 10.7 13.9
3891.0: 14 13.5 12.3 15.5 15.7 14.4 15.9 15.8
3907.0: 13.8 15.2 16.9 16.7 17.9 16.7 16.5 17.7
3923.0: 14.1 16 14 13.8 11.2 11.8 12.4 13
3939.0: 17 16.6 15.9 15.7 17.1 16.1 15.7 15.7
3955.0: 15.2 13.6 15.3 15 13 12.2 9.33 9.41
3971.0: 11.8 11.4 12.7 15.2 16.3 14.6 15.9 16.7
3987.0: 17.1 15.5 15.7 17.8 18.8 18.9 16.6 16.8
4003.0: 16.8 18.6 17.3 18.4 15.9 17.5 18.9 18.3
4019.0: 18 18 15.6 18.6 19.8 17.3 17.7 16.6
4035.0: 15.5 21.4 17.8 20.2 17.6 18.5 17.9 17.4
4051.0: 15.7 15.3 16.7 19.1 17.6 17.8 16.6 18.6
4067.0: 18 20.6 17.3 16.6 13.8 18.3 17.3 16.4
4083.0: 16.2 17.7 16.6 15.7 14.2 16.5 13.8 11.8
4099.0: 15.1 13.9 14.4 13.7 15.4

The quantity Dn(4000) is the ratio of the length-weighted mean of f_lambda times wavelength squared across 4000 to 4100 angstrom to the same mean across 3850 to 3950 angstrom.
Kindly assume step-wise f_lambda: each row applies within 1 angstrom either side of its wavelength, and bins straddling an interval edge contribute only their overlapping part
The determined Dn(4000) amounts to 1.2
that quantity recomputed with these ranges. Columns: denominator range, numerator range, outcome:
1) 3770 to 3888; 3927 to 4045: 1.19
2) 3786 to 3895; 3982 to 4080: 1.33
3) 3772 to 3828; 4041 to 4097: 1.34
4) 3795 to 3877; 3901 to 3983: 1.05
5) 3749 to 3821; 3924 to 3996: 1.18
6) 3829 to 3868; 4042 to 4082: 1.33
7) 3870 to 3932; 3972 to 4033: 1.19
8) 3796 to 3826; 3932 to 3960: 1.13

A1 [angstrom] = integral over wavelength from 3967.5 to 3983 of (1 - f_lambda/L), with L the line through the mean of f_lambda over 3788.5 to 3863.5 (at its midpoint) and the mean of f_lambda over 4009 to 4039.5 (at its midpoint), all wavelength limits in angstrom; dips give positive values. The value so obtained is 3.5 angstrom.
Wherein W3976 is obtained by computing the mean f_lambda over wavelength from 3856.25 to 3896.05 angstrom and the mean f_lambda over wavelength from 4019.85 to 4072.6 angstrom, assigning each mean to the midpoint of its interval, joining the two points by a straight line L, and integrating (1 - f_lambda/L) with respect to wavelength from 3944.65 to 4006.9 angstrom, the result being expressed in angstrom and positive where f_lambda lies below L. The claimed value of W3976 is 5.6 angstrom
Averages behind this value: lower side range 15.2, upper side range 17.8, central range 15.2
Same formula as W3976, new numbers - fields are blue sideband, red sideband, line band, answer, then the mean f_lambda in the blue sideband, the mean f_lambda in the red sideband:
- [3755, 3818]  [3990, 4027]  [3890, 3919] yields 0.91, 13.8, 17.6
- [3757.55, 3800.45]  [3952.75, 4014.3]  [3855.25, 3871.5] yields -3.06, 13.4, 15.3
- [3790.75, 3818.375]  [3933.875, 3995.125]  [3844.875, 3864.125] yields -3.07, 13.9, 14.7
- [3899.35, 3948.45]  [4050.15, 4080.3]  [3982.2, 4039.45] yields -3.47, 15.3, 17.3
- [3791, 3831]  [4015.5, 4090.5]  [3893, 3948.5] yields 1.60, 14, 17.5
